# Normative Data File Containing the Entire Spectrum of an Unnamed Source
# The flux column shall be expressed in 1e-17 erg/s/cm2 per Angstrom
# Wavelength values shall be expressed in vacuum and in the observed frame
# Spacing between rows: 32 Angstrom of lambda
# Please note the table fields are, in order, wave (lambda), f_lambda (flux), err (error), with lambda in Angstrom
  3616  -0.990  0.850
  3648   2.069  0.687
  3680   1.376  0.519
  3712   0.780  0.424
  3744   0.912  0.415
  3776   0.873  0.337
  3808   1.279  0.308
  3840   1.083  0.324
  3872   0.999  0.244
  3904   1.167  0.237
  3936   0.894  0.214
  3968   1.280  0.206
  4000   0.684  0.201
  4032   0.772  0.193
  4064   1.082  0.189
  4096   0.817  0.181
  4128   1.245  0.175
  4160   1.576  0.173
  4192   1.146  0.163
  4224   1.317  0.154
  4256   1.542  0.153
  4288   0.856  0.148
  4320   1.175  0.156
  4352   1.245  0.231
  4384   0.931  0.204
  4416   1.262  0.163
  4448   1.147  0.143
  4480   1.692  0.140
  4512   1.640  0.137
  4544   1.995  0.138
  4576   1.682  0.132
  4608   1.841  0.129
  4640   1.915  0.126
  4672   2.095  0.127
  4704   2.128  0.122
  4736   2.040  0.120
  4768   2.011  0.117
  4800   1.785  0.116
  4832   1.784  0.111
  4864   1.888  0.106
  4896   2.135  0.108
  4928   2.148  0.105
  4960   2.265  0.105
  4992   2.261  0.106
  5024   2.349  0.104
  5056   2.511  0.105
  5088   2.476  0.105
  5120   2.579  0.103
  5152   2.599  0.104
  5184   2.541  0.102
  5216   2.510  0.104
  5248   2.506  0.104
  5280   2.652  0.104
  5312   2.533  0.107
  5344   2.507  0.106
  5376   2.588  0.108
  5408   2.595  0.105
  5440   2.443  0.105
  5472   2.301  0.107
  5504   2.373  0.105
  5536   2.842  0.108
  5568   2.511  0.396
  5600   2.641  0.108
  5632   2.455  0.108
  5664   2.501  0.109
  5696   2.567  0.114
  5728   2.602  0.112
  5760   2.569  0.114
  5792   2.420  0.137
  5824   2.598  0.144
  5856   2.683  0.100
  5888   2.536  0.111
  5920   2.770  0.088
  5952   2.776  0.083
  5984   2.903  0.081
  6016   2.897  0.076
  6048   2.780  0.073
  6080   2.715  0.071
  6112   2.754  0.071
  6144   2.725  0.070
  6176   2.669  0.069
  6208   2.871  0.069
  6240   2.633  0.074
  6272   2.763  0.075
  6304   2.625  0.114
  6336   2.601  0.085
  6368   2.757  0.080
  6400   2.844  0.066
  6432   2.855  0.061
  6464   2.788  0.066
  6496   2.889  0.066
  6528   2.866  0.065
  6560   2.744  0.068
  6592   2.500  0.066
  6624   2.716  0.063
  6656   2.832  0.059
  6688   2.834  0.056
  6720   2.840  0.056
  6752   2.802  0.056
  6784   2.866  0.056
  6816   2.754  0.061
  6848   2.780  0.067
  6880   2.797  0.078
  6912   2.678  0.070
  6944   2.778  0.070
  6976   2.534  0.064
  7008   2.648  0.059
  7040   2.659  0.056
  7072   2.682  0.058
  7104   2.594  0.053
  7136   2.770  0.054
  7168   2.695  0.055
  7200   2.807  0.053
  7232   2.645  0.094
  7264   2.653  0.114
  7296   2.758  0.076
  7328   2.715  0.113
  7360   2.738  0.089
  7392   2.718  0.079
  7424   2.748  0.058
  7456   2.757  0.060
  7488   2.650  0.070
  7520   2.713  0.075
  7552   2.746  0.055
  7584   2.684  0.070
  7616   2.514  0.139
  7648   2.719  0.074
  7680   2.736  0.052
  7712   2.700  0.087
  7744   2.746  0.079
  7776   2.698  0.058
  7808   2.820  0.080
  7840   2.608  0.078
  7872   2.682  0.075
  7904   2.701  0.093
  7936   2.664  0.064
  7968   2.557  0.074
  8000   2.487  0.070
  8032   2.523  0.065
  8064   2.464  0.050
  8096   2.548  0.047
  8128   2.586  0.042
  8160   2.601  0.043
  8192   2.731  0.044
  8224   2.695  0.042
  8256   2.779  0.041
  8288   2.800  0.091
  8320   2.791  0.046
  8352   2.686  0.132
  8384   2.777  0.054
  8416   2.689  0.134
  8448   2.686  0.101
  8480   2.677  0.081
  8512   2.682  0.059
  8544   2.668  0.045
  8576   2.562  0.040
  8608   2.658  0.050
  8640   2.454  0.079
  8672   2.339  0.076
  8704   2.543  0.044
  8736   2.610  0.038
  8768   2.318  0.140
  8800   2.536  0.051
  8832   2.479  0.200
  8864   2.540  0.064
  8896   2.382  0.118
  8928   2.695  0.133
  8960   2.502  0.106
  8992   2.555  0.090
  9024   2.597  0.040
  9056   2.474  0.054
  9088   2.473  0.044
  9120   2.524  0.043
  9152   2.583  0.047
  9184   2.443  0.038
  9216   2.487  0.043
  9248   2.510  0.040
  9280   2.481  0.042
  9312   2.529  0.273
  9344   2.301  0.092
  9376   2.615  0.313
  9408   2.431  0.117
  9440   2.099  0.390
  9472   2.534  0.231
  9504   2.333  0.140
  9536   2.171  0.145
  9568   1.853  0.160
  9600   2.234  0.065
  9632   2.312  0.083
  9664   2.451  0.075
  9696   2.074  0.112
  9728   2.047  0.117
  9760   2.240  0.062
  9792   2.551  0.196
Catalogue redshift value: 0.12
